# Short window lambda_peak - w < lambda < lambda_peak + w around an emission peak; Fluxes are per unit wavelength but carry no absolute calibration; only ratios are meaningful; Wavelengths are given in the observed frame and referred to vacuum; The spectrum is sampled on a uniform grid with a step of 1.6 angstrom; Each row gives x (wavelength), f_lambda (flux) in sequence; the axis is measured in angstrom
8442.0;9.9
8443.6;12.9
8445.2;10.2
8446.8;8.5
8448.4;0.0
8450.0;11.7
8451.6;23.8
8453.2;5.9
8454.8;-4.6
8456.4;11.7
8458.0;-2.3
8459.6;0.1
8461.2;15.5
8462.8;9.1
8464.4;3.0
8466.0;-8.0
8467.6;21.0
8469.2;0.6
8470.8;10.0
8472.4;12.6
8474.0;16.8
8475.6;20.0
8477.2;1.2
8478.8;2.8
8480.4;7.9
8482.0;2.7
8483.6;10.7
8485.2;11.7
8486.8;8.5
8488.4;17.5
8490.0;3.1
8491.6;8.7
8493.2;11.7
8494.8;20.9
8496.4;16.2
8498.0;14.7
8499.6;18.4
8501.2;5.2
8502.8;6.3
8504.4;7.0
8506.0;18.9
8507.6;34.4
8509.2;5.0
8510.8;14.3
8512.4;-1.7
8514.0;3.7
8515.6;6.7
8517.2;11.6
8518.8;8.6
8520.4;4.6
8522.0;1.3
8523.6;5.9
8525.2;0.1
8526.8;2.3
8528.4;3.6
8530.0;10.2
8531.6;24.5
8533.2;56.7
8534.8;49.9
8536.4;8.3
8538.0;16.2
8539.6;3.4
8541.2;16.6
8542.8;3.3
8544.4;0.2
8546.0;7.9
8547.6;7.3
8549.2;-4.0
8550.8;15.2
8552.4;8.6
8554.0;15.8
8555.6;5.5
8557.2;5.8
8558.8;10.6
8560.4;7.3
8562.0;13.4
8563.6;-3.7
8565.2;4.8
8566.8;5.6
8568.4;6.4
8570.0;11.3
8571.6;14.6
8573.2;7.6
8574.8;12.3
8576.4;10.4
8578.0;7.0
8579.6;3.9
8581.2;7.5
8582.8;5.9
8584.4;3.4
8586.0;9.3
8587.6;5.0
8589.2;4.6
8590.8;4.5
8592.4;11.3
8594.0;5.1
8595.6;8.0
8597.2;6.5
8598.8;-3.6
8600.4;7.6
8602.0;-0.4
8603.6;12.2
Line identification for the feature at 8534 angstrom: [O III] 5007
